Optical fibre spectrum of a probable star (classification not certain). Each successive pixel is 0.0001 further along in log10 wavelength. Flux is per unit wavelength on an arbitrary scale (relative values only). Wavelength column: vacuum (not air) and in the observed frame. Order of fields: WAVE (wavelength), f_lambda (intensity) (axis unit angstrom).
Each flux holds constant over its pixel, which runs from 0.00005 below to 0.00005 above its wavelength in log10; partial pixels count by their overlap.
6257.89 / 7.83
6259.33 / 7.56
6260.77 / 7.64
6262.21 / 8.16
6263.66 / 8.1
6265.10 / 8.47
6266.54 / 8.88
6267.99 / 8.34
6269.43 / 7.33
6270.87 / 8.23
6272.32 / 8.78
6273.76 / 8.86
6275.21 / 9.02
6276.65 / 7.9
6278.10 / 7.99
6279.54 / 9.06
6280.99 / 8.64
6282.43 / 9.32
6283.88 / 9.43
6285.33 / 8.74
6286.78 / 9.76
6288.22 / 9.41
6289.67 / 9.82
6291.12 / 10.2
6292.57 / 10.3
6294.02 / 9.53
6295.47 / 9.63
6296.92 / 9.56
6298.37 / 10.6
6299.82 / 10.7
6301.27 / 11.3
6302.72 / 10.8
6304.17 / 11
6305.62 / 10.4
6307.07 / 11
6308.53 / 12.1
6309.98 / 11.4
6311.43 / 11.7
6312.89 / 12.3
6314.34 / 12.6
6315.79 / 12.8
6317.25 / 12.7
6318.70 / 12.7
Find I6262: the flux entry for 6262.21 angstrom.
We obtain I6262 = 8.16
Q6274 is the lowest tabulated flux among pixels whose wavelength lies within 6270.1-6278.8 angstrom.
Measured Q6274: 7.9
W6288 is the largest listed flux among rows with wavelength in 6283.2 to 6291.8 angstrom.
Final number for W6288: 10.2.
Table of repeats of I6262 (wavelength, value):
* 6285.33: 8.74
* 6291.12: 10.2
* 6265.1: 8.47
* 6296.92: 9.56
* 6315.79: 12.8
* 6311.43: 11.7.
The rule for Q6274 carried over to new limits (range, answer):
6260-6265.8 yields 7.64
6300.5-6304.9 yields 10.8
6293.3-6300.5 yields 9.53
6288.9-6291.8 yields 9.82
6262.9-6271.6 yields 7.33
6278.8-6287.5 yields 8.64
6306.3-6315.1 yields 11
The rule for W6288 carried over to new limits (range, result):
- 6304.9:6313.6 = 12.3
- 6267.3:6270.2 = 8.34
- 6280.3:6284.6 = 9.43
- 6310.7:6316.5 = 12.8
